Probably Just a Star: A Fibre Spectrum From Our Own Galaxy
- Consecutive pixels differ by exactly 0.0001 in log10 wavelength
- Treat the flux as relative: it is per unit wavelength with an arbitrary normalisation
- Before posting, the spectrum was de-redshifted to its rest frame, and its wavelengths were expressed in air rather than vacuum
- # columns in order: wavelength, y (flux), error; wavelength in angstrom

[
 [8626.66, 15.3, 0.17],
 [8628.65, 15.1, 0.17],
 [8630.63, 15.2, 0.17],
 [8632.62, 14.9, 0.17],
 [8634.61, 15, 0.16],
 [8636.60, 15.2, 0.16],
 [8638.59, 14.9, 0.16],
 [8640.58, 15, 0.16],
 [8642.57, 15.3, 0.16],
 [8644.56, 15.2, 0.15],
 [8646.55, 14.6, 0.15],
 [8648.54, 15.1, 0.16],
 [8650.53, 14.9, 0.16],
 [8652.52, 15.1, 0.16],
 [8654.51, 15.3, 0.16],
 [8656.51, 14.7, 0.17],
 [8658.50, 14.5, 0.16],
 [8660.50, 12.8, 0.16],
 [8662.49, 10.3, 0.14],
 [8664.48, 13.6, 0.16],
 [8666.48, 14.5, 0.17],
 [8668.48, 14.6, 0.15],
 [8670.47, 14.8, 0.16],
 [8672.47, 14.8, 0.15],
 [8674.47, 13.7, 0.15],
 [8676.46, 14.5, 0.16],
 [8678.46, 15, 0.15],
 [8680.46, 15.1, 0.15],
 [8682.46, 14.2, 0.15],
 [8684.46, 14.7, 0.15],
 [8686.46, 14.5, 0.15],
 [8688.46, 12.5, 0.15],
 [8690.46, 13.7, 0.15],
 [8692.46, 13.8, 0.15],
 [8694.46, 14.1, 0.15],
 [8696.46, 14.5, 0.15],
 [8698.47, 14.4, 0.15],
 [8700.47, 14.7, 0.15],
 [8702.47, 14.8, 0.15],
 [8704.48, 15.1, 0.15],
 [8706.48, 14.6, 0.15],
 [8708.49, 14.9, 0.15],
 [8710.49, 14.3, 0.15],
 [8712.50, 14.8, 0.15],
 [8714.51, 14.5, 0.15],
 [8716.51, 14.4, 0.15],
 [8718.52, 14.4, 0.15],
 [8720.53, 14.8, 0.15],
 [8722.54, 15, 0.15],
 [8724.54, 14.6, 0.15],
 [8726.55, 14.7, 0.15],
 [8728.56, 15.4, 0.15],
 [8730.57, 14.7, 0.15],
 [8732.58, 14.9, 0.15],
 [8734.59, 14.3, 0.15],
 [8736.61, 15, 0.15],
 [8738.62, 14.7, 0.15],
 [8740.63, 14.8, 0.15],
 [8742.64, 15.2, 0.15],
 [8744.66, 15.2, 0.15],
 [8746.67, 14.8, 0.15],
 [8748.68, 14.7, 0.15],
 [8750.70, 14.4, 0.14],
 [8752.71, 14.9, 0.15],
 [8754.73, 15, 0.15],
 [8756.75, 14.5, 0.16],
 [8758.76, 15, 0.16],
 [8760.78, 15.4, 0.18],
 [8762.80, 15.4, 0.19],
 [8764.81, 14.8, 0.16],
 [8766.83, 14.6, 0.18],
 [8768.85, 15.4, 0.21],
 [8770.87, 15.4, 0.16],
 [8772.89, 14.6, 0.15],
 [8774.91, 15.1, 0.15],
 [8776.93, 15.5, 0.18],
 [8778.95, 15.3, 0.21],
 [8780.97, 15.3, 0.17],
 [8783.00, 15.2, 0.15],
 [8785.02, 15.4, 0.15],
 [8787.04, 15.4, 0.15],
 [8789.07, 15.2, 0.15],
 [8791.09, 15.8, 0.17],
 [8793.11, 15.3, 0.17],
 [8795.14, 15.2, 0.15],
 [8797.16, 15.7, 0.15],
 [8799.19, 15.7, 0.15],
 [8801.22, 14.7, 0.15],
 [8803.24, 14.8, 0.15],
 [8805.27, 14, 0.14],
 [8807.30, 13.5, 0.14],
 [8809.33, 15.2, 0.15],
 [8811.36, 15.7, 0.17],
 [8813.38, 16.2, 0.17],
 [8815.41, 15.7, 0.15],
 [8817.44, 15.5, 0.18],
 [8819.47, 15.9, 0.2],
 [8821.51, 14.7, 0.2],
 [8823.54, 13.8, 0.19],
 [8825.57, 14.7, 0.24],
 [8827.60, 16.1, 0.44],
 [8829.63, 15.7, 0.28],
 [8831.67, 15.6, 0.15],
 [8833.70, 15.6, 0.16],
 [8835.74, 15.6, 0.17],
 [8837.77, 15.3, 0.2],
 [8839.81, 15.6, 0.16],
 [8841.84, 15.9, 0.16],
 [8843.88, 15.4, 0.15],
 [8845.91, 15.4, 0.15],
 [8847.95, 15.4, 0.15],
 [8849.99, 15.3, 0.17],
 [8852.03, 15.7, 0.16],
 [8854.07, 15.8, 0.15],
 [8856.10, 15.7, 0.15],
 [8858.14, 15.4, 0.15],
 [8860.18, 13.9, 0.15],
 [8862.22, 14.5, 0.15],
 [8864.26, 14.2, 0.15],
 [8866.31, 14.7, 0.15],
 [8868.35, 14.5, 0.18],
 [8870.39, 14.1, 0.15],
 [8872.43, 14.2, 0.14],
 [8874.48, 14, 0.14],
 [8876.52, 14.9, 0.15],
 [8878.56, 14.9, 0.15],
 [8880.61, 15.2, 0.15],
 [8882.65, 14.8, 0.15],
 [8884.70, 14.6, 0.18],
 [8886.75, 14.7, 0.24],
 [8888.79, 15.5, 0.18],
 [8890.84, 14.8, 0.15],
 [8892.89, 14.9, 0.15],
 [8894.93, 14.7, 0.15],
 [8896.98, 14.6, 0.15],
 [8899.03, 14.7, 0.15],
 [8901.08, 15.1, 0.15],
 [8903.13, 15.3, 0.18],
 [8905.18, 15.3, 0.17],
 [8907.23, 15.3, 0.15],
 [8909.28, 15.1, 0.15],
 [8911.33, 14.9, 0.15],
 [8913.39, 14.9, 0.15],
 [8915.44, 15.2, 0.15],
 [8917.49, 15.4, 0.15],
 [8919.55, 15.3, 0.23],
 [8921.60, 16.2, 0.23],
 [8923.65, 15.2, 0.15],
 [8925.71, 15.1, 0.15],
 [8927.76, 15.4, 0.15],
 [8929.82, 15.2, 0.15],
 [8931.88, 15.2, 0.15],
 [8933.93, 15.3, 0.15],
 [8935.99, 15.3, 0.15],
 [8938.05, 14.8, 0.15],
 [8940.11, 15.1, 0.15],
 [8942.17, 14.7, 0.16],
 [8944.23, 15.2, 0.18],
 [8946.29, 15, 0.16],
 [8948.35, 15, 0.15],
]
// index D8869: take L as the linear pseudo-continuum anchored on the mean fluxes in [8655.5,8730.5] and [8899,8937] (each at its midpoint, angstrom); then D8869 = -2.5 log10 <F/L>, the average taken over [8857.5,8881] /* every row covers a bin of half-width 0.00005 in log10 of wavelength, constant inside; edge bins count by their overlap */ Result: 0.04 mag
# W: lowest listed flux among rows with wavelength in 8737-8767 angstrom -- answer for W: 14.4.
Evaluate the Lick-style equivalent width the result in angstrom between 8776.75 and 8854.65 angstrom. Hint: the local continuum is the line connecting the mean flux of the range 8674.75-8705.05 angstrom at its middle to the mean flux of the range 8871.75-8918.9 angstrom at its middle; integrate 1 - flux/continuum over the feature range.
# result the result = -3.3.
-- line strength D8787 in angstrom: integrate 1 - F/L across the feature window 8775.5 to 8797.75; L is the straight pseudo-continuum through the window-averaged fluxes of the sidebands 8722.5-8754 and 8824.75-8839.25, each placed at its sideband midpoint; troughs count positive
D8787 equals -0.3 angstrom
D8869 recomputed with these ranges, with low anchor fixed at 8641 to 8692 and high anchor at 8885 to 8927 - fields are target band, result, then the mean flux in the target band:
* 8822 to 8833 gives -0.02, 15.2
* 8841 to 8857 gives -0.05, 15.6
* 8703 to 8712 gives -0.02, 14.7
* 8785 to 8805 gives -0.04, 15.3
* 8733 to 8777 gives -0.02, 14.9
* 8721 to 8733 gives -0.03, 14.9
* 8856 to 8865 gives 0.02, 14.7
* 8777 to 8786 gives -0.04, 15.3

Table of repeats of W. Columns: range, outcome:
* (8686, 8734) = 12.5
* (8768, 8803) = 14.6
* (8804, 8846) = 13.5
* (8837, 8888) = 13.9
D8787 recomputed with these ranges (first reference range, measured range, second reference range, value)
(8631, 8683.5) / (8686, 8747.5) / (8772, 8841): 1.0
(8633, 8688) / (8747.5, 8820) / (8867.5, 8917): -2.3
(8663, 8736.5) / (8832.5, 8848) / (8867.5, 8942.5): -0.7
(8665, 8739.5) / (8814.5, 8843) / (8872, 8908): -1.2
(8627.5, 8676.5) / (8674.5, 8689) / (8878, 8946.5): 0.2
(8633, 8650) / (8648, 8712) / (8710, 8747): 2.6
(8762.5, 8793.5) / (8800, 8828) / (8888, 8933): 0.4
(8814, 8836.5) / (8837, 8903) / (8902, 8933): 1.6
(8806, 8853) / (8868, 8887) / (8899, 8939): 0.9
